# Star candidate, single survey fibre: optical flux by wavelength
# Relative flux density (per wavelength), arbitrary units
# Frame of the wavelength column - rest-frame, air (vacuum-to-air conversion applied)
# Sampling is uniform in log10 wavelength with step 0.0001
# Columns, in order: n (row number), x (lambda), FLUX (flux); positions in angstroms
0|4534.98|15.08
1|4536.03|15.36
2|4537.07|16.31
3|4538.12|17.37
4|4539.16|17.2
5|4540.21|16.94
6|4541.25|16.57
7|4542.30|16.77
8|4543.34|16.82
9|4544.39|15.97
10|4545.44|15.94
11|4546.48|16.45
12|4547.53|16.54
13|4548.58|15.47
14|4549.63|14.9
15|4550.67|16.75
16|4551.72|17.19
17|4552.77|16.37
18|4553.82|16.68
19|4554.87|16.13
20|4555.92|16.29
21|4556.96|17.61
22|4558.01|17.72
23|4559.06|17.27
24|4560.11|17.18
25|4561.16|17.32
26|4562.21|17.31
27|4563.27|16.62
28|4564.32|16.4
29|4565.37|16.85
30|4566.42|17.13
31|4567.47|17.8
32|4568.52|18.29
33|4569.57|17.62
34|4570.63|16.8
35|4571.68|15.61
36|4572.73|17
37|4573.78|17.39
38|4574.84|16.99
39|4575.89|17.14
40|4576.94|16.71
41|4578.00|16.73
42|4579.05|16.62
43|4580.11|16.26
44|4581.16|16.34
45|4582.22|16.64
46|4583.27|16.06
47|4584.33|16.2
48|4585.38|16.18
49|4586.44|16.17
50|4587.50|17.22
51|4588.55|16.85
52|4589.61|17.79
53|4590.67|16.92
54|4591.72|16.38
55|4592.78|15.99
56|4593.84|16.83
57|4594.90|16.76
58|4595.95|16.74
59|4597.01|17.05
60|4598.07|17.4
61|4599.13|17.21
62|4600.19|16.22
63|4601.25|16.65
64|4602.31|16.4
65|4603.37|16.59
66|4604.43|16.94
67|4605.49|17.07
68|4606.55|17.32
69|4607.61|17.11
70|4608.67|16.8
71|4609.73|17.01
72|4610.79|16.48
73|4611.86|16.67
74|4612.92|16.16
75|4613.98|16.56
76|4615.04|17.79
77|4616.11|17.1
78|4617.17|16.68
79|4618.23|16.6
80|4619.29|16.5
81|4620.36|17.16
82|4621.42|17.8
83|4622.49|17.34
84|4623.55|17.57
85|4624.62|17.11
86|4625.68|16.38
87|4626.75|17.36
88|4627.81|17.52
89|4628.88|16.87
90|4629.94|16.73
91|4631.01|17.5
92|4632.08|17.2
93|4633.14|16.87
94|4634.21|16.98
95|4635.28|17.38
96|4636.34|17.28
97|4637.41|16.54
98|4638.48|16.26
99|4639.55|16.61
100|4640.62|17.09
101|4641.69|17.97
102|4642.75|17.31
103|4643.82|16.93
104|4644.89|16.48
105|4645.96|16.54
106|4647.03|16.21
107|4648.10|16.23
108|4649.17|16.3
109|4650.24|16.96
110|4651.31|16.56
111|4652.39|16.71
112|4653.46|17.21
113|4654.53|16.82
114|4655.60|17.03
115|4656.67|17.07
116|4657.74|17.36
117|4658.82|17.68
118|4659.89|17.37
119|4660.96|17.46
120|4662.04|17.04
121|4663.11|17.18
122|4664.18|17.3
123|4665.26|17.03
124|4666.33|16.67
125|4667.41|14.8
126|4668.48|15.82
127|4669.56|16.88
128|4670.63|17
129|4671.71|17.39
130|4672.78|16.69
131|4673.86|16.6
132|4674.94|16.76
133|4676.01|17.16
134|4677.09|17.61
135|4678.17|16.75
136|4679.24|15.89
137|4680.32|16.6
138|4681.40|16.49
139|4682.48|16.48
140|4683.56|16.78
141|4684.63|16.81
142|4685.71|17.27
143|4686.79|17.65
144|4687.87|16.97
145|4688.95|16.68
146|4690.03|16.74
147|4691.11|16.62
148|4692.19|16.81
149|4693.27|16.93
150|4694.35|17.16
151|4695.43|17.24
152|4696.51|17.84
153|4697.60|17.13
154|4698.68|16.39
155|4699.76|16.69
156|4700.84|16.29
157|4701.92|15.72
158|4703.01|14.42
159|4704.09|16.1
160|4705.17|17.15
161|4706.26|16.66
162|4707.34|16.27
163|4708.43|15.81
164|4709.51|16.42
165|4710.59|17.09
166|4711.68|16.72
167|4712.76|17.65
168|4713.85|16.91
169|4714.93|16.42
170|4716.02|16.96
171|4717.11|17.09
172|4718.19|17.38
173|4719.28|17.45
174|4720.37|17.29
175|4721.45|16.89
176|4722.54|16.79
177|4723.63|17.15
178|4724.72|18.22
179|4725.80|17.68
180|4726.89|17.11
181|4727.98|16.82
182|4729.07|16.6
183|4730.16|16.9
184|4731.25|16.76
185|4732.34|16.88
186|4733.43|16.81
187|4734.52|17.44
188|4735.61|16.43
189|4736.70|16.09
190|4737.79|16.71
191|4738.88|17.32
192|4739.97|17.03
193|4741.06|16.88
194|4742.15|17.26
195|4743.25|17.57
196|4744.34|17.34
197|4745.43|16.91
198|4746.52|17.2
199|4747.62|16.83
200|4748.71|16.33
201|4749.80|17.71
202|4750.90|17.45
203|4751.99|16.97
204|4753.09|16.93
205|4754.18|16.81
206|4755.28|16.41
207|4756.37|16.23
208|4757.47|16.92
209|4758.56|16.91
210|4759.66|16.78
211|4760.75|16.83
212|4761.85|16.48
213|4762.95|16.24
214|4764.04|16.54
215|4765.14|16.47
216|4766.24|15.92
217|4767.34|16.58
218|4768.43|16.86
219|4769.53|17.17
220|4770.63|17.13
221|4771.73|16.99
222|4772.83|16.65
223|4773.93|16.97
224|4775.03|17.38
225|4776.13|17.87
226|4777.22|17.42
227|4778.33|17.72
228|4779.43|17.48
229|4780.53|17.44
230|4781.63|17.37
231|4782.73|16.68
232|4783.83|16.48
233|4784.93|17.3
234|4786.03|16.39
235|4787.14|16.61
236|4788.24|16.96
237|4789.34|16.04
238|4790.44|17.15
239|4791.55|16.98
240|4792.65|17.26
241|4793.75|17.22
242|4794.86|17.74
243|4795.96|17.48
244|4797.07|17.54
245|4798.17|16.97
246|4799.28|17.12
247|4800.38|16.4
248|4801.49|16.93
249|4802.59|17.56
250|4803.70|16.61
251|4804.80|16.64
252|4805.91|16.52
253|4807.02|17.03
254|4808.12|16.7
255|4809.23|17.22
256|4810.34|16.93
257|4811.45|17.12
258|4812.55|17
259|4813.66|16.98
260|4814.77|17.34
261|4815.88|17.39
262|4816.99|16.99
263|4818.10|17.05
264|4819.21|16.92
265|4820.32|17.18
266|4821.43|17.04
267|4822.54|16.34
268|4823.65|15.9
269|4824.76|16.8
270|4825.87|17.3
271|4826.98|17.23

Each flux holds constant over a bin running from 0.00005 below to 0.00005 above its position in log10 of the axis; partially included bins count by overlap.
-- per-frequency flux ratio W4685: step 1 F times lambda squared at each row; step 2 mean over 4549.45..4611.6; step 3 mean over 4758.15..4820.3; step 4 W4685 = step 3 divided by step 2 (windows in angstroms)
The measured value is 1.1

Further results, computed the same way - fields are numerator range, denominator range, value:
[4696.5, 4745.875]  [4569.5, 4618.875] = 1.06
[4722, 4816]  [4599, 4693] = 1.06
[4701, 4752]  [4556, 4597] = 1.07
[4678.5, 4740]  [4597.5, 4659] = 1.03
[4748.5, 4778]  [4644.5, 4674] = 1.05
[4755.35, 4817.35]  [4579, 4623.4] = 1.09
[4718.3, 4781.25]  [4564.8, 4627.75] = 1.07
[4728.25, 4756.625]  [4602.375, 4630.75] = 1.05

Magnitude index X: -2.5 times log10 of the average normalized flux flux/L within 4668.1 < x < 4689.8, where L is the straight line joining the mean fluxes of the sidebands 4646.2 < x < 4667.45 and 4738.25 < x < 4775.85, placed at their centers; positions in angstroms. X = 0.00 mag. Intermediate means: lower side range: 16.9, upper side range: 16.9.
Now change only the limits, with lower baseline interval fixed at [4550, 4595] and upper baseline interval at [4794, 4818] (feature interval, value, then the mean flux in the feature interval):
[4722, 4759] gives 0.001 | 17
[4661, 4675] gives 0.013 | 16.7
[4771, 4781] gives -0.018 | 17.3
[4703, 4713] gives 0.029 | 16.5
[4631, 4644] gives -0.011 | 17.1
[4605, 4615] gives 0.001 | 16.9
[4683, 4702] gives 0.003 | 16.9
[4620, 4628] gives -0.025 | 17.3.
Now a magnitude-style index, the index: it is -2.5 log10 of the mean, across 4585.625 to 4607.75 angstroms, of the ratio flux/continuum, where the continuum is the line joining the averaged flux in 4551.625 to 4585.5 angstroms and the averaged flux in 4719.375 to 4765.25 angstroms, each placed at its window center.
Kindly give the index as 0.00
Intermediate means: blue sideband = 16.9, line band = 16.8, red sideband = 16.9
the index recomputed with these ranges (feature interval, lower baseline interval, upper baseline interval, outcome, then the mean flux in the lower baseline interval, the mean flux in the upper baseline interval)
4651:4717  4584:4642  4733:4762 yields 0.01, 16.9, 16.9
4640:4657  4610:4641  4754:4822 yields 0.01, 17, 17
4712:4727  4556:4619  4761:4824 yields -0.02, 16.9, 17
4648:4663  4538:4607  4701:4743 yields -0.01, 16.8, 16.8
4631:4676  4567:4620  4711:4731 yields 0.00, 16.8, 17.1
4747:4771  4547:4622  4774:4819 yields 0.02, 16.8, 17.1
